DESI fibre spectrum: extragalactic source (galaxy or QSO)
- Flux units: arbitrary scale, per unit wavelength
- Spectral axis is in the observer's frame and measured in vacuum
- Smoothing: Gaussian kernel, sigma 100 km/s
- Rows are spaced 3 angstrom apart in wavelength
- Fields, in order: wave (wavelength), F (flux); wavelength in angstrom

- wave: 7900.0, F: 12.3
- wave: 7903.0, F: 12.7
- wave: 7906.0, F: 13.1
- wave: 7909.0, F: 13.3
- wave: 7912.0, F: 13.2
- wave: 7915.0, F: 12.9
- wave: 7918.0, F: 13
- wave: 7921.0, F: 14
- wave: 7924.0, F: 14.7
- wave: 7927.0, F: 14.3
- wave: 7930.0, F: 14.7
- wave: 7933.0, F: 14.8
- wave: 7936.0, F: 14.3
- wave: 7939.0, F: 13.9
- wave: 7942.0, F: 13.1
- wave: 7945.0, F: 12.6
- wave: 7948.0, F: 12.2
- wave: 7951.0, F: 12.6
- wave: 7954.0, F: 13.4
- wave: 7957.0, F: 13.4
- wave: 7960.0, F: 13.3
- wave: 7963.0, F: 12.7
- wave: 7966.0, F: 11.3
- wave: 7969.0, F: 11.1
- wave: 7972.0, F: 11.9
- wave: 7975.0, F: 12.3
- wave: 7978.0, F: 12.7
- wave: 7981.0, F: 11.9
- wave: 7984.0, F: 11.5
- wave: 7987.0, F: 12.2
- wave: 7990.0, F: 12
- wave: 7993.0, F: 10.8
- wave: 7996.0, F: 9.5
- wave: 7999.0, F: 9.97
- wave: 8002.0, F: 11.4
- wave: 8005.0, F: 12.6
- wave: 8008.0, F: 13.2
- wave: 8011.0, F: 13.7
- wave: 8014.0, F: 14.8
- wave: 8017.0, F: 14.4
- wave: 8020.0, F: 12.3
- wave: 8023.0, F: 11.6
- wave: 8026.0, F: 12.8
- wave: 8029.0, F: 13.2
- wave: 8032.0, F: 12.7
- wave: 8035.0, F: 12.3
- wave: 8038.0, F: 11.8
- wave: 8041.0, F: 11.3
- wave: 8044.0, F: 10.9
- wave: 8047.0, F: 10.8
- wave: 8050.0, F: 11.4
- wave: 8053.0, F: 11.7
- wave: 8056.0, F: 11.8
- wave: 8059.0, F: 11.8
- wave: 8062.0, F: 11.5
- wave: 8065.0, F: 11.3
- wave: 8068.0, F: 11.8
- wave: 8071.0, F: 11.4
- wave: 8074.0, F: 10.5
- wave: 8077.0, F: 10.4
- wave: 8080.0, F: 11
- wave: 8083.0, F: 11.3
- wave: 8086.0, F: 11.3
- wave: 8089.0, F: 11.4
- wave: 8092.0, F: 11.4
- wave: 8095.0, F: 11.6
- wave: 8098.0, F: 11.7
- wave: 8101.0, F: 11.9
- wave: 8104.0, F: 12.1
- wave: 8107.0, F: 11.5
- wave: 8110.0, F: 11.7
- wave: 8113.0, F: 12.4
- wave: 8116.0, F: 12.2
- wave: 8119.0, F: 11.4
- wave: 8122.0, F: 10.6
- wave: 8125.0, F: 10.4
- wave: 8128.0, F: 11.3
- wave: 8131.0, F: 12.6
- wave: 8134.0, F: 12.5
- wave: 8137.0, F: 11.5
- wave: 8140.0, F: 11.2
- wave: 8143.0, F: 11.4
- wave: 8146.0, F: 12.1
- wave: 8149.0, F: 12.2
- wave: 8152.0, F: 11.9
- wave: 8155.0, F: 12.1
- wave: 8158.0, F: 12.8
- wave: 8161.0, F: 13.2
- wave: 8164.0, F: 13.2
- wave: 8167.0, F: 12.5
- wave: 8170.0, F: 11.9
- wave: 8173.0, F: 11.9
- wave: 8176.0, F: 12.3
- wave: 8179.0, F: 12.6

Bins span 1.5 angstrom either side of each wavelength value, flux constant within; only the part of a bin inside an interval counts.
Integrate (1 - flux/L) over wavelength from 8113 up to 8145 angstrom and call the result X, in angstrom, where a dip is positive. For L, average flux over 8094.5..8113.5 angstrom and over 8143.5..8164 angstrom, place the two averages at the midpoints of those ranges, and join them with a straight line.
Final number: 1.5 angstrom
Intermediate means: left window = 11.8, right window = 12.4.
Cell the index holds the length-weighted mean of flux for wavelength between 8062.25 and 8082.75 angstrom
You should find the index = 11.1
